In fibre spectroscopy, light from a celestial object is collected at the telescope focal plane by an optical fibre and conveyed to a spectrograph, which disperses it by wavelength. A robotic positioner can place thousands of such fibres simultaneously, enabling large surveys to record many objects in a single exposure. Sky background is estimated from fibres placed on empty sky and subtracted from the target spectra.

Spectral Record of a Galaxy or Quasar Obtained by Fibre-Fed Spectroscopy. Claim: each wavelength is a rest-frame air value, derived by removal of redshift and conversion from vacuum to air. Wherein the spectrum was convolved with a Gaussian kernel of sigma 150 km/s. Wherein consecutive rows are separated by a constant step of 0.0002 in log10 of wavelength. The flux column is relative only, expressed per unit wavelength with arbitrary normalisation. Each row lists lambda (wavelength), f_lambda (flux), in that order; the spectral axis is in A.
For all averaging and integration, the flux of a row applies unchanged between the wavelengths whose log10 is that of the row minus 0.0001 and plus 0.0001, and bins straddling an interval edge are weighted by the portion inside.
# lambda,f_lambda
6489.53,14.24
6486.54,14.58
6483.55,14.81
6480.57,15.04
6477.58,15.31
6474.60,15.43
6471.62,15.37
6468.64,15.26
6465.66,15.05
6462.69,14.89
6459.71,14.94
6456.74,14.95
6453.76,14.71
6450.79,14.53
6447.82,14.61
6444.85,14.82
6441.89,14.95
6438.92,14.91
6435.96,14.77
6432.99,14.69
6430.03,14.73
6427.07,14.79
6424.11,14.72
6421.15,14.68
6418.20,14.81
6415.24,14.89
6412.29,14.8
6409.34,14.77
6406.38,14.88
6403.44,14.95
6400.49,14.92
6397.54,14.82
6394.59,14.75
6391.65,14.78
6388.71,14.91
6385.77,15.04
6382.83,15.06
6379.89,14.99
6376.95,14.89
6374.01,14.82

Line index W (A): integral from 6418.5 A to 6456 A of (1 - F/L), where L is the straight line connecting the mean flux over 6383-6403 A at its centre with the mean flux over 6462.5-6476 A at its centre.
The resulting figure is 0.8 A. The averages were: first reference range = 14.9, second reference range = 15.2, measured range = 14.7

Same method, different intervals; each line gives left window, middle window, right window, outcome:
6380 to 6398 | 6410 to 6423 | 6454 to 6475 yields 0.2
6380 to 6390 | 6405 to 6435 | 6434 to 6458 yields 0.2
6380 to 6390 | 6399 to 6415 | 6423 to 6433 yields 0.0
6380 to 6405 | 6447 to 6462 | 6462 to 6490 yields 0.2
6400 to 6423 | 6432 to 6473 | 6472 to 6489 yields 0.1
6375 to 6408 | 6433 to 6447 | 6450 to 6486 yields 0.1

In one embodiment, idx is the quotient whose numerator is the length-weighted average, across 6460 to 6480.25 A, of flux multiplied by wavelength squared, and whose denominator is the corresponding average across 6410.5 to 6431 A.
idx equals 1.04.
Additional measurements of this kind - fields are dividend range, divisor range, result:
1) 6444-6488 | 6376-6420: 1.03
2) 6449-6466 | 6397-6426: 1.01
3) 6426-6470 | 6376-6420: 1.01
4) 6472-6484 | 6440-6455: 1.04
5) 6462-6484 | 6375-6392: 1.04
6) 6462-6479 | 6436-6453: 1.04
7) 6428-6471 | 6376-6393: 1.01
